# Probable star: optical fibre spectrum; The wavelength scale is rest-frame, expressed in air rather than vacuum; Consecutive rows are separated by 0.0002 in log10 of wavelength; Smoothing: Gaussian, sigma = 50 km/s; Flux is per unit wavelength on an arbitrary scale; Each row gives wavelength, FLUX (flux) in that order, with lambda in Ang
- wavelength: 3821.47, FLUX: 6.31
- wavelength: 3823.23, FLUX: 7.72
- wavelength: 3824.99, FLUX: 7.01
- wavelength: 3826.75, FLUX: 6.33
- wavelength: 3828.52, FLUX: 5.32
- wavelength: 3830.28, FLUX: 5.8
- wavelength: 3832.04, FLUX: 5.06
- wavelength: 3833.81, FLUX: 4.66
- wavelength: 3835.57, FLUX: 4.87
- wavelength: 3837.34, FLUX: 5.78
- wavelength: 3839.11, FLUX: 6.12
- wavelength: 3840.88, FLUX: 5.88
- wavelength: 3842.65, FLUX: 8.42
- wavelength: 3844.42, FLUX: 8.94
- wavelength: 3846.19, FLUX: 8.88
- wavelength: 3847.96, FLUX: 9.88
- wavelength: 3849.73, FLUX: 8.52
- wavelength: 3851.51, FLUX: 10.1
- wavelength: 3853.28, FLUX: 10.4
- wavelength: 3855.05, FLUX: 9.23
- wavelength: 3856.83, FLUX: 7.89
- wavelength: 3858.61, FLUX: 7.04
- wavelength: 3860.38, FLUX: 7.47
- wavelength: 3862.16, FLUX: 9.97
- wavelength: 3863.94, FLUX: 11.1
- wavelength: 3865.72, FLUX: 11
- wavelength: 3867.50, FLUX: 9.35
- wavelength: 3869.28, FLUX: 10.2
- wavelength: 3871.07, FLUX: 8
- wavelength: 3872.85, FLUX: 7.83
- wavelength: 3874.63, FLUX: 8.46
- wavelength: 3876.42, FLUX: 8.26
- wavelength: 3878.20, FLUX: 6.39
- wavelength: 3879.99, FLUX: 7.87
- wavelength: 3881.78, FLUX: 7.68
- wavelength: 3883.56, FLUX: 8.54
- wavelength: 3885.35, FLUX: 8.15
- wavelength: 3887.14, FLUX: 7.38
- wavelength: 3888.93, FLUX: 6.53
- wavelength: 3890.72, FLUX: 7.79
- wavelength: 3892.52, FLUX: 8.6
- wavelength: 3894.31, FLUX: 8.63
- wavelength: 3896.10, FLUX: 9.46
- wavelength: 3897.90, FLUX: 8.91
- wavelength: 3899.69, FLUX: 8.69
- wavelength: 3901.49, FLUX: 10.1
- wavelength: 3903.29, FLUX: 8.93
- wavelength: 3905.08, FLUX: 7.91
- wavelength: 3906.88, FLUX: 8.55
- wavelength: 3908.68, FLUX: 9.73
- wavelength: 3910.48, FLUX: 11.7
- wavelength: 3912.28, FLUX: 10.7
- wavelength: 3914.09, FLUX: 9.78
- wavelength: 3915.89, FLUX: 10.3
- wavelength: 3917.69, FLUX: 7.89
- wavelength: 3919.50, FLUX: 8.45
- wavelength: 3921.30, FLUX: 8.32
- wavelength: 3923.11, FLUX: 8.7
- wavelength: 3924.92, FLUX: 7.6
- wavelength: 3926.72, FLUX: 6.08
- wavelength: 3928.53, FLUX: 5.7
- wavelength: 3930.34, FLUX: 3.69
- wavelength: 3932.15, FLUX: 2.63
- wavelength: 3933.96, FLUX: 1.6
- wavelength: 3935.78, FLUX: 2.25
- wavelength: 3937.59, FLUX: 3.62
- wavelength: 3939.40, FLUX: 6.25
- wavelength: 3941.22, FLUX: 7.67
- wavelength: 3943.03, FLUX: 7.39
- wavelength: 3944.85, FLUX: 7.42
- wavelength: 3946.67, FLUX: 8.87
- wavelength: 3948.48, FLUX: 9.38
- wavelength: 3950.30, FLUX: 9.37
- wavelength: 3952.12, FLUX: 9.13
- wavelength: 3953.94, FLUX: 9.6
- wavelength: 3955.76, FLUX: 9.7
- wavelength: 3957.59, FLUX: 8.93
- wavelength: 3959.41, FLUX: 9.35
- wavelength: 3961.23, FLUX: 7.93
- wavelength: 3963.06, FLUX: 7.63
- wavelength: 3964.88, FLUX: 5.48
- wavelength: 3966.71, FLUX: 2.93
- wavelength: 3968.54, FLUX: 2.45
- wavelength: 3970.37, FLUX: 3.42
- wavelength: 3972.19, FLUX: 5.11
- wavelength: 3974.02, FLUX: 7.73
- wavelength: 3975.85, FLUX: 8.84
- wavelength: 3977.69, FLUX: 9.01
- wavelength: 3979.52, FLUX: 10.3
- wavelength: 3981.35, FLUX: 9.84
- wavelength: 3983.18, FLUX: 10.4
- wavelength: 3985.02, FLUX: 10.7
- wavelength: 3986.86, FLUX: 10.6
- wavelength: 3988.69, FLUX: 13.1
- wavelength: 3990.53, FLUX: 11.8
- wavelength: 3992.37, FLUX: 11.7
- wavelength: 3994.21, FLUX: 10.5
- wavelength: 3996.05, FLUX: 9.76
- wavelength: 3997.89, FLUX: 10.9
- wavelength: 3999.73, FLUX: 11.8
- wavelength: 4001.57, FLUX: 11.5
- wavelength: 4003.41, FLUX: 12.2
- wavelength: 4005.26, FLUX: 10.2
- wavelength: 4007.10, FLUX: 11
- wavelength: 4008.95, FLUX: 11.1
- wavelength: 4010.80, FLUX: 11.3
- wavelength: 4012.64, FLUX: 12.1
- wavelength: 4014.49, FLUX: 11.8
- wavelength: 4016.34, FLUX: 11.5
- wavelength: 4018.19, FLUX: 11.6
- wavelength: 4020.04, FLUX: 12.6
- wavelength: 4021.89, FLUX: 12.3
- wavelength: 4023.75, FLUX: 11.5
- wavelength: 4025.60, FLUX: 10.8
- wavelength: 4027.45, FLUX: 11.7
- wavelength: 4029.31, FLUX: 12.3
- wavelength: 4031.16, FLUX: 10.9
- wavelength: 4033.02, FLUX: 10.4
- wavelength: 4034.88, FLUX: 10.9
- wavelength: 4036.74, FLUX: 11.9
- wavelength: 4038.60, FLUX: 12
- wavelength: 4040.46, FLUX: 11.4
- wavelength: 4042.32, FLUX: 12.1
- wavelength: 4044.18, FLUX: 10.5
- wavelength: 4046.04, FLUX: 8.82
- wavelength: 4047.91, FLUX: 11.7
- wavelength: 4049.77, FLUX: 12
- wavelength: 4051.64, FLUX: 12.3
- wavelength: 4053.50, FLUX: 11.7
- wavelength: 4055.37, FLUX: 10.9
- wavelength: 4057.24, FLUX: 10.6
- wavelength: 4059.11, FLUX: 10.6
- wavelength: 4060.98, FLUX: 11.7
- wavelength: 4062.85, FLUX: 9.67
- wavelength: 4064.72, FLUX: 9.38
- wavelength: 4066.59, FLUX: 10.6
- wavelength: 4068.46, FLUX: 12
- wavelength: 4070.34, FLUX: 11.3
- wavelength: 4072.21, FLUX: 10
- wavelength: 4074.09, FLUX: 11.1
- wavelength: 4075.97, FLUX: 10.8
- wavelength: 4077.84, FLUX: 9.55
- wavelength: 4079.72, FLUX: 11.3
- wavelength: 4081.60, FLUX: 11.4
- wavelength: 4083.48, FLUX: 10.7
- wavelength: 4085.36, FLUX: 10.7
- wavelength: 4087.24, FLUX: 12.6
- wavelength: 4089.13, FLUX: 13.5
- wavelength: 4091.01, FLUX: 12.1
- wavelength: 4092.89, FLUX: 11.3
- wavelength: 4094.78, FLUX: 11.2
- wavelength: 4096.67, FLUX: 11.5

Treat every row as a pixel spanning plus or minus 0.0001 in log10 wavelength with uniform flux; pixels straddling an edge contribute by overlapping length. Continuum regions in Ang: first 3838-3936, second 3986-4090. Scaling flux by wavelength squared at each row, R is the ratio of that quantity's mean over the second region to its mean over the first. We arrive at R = 1.5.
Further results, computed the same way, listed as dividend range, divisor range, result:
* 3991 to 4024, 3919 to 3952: 1.84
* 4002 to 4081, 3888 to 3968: 1.54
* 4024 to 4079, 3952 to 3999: 1.31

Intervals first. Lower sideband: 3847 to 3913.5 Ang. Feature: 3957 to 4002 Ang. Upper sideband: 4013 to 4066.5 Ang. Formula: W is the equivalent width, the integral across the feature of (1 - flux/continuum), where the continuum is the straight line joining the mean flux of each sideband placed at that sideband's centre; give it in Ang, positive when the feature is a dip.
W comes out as 6.69 Ang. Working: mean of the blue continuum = 8.84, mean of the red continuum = 11.3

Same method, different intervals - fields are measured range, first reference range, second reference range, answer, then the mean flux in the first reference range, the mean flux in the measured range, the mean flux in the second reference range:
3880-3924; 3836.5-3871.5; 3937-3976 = -4.4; 8.72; 8.79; 7.19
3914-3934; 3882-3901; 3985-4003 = 5.1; 8.29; 6.82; 11.3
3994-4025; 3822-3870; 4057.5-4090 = -4.0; 7.87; 11.4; 11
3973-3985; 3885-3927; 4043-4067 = 0.4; 8.75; 9.41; 10.8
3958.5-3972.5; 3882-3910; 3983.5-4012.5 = 6.5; 8.56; 5.56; 11.2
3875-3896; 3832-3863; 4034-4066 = 1.3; 7.8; 7.88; 11.1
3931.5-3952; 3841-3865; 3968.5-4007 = 7.2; 8.98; 6.21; 9.81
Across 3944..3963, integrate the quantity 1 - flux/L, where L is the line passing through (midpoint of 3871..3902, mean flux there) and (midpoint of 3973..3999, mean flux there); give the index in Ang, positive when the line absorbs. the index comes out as 1.4 Ang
